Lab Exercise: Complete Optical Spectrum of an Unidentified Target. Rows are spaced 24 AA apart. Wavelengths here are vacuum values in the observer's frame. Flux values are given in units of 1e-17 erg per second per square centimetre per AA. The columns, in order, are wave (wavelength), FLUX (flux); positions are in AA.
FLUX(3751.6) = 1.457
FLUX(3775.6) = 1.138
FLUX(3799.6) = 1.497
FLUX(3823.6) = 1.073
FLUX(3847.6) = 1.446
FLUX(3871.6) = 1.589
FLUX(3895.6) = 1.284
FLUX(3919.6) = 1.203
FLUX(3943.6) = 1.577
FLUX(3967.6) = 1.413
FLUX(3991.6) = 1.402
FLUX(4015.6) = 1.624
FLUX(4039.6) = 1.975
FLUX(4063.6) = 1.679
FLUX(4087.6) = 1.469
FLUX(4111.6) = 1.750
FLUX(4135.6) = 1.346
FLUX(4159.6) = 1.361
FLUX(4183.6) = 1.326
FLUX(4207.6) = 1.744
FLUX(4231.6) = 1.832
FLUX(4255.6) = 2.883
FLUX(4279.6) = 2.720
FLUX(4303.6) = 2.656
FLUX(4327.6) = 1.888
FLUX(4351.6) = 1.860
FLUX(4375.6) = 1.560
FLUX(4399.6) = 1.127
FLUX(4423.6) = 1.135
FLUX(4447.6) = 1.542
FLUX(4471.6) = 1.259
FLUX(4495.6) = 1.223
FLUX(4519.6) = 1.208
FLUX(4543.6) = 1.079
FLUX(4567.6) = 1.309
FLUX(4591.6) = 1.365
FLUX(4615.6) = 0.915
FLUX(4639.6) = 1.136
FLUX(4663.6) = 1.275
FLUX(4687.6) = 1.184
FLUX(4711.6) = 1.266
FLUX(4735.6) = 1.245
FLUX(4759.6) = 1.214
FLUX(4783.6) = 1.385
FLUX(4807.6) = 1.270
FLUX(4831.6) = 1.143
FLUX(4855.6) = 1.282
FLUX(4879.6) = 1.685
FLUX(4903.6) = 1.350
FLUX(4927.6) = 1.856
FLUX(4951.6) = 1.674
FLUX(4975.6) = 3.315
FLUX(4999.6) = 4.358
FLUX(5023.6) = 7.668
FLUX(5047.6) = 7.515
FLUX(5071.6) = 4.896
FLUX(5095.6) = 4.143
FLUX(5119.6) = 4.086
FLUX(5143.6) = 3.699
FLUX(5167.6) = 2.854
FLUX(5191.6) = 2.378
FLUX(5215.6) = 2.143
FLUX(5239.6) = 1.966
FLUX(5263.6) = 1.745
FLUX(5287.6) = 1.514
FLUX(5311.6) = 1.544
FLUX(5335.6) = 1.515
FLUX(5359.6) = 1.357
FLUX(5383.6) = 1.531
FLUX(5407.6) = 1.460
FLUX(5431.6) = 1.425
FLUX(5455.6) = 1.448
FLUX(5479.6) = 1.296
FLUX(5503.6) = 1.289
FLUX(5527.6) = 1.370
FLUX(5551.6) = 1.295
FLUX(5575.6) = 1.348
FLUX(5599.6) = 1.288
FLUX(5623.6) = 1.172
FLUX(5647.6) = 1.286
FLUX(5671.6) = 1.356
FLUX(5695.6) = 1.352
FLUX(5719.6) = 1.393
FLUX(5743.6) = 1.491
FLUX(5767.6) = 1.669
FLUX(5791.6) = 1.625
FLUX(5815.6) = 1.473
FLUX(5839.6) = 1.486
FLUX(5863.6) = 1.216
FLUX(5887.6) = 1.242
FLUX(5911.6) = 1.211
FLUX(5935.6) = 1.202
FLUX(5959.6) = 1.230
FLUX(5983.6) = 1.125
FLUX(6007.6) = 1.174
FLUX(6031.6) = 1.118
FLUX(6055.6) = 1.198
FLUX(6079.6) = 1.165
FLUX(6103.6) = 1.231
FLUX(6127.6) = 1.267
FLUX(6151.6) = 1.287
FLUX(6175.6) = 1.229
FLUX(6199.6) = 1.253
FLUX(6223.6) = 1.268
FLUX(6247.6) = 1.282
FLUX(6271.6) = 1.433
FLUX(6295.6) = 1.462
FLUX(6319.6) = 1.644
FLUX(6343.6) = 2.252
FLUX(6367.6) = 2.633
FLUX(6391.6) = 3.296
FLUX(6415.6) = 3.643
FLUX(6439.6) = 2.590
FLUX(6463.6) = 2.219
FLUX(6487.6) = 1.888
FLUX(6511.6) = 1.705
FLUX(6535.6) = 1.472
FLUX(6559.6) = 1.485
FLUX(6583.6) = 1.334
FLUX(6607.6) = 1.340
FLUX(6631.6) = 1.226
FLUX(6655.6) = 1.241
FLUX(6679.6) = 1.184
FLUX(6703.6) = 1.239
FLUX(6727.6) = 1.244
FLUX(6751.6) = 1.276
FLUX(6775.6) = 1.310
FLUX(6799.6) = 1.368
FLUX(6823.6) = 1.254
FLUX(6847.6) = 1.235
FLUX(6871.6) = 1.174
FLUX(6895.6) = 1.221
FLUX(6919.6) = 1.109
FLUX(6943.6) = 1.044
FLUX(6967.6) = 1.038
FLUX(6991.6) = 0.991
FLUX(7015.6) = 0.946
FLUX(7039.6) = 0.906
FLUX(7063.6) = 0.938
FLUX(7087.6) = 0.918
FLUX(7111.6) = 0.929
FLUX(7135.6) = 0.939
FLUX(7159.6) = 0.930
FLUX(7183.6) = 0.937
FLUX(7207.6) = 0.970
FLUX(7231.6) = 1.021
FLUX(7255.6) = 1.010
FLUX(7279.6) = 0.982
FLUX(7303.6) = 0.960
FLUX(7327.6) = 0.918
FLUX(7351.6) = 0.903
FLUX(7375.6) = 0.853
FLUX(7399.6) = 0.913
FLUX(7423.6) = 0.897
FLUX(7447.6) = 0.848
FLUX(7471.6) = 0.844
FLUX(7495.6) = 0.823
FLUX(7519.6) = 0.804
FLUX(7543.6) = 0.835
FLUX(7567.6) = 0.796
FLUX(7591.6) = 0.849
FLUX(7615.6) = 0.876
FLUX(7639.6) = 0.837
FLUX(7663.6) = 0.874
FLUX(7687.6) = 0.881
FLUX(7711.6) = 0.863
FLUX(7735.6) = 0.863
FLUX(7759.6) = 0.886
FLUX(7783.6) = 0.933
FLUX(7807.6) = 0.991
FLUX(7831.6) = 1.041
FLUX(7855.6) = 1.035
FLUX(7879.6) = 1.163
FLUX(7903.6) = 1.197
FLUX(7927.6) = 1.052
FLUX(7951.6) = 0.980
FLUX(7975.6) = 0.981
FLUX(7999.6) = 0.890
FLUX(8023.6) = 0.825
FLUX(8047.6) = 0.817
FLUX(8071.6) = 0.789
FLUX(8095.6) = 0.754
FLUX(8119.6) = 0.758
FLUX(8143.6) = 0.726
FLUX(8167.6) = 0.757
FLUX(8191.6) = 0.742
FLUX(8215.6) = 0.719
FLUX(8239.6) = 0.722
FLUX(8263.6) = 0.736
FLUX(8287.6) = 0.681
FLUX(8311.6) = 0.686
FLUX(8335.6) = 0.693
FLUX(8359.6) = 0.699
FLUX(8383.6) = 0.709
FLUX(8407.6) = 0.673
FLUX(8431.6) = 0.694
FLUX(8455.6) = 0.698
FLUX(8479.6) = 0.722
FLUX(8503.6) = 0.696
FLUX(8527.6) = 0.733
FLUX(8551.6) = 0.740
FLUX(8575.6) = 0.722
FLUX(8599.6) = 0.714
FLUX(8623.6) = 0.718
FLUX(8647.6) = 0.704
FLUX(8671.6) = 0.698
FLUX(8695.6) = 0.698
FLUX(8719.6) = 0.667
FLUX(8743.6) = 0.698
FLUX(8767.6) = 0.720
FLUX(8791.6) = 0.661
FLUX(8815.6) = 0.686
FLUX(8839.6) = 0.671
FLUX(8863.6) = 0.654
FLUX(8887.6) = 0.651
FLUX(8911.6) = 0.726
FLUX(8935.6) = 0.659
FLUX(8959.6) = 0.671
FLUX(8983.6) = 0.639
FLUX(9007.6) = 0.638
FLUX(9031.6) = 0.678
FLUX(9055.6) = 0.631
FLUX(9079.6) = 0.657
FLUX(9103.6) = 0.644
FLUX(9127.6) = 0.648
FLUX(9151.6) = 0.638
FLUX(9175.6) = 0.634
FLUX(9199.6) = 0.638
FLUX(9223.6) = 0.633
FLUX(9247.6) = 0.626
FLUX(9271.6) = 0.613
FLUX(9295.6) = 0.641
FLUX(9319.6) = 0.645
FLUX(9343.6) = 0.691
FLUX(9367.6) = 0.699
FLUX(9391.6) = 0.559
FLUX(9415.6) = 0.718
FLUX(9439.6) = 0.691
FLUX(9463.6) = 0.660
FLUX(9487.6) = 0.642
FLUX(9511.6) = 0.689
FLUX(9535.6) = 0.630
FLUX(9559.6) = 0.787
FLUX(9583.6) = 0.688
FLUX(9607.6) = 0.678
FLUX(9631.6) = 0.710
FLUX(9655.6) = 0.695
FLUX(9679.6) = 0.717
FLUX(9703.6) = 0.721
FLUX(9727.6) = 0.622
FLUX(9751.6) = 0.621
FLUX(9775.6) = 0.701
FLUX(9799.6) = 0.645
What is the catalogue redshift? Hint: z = 3.14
